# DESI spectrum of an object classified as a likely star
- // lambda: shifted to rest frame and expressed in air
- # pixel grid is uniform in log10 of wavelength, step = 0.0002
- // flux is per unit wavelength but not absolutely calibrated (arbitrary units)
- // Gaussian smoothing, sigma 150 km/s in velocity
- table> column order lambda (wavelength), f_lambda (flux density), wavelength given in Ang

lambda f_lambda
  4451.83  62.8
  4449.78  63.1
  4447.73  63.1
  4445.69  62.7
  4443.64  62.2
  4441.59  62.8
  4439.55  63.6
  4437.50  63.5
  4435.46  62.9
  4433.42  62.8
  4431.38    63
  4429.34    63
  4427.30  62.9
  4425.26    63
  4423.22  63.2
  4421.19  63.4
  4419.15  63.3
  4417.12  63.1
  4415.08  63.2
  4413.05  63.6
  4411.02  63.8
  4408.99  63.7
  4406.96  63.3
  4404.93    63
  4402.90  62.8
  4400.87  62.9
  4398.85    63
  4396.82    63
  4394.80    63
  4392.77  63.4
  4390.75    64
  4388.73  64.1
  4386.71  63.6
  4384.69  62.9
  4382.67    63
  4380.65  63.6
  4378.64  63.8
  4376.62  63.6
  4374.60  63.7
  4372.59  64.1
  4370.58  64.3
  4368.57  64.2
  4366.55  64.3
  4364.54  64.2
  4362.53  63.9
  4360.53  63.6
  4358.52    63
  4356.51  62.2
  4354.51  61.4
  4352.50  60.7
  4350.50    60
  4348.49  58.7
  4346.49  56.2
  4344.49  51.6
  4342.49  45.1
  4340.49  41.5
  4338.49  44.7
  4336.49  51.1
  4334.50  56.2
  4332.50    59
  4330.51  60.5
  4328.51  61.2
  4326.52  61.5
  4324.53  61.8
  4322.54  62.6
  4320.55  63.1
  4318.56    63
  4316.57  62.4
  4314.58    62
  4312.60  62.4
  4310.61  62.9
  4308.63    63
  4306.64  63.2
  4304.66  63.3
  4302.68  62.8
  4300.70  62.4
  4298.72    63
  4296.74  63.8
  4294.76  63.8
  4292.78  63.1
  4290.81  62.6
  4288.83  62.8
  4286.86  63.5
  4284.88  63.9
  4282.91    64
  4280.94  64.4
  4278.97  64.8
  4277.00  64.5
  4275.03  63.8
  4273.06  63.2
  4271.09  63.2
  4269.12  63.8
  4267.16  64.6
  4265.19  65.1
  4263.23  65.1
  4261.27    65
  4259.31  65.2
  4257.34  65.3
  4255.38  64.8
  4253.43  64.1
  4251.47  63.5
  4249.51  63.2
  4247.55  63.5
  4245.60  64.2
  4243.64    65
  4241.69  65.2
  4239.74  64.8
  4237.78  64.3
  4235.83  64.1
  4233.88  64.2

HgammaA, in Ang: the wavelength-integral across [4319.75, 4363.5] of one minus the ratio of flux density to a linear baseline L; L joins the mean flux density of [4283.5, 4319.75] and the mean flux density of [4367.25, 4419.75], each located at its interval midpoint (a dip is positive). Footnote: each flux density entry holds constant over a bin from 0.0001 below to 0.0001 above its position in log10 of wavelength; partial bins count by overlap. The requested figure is 3.8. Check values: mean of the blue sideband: 63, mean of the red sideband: 63.5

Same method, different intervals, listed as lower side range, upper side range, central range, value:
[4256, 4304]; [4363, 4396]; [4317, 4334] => 0.6 Ang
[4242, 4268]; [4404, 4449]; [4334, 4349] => 3.2 Ang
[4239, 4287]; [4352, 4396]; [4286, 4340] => 2.5 Ang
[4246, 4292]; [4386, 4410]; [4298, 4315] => 0.3 Ang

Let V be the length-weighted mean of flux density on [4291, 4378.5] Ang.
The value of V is 60.5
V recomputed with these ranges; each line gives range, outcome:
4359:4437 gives 63.4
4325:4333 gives 60.8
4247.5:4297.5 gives 64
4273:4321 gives 63.3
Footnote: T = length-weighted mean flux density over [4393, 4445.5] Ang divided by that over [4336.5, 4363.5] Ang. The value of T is 1.12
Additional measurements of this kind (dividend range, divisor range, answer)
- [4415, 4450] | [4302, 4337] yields 1.03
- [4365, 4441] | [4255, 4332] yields 1.00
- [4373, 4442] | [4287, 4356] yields 1.06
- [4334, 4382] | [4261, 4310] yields 0.93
